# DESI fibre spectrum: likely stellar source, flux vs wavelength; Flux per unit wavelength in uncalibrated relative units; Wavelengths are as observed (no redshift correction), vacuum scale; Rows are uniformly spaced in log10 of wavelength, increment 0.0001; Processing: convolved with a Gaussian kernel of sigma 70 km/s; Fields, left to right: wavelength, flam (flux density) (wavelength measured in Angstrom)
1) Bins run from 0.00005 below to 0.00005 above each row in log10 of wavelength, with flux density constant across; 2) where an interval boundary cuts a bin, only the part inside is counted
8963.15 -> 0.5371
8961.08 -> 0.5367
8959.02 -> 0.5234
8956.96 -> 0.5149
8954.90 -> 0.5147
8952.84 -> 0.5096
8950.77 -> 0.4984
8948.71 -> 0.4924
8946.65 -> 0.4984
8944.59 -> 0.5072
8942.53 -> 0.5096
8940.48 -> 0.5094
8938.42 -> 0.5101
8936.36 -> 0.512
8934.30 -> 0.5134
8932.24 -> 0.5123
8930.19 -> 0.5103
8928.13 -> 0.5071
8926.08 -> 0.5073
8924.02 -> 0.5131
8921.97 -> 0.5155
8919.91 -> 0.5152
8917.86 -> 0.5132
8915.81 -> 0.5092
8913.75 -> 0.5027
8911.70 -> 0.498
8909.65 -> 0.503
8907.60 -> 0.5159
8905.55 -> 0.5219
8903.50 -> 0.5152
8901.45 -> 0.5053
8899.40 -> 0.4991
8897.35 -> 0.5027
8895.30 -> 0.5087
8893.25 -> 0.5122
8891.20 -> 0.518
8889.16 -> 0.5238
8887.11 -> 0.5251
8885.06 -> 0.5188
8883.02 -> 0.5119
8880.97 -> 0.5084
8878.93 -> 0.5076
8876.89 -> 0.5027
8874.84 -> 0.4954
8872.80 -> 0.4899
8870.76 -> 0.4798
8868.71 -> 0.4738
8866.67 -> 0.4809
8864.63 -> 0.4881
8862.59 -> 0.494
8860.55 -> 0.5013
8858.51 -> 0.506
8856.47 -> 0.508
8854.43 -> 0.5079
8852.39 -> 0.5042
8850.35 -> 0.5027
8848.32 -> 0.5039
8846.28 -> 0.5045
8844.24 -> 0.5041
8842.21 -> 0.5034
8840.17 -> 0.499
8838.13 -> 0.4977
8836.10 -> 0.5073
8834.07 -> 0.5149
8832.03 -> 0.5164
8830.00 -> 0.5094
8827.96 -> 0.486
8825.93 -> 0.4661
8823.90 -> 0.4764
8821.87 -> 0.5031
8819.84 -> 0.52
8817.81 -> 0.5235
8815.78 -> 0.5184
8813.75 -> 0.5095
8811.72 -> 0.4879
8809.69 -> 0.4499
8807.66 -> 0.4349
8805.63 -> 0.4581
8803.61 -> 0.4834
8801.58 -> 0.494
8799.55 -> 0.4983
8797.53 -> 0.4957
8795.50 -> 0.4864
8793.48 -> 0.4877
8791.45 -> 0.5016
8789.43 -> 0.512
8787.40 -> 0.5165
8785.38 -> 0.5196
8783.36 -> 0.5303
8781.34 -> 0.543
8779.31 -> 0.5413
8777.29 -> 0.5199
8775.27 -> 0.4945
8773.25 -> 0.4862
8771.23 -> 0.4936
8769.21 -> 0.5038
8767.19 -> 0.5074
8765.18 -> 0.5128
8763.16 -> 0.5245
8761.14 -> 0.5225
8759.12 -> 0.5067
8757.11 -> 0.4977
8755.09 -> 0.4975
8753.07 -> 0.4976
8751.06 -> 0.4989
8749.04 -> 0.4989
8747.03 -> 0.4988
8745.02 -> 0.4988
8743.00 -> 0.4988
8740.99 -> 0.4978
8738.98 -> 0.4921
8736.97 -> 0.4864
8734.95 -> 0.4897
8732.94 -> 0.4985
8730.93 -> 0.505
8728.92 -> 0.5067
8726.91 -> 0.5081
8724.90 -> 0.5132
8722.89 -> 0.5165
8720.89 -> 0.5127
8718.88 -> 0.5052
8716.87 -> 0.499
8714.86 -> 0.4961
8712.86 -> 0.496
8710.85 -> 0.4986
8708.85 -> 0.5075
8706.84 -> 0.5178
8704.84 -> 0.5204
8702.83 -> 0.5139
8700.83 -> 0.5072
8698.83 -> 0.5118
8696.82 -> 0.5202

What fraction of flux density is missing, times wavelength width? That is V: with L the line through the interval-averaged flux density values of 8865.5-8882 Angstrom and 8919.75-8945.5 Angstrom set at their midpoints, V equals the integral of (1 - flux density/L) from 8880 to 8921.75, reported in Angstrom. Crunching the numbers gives -0.9 Angstrom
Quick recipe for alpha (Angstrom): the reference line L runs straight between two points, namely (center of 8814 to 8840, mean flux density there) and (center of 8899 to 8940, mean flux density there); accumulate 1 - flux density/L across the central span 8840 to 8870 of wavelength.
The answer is 0.4 Angstrom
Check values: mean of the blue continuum 0.503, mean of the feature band 0.499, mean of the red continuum 0.51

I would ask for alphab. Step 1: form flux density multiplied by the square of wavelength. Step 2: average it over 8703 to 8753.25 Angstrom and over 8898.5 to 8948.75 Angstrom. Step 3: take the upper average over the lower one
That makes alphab 1.1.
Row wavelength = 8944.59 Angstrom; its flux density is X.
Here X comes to 0.5072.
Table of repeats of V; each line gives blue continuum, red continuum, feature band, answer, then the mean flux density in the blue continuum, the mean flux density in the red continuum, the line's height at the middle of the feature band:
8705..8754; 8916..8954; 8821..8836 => 0.3 Angstrom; 0.502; 0.509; 0.505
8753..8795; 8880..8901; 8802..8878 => 2.5 Angstrom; 0.51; 0.512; 0.512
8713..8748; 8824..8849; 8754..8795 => -0.8 Angstrom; 0.501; 0.5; 0.501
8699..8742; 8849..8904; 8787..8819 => 0.8 Angstrom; 0.504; 0.503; 0.504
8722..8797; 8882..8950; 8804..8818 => 0.7 Angstrom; 0.506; 0.51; 0.507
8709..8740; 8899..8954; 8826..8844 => 0.1 Angstrom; 0.502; 0.508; 0.505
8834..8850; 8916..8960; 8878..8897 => -0.3 Angstrom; 0.504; 0.51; 0.507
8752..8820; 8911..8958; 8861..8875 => 0.5 Angstrom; 0.502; 0.509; 0.506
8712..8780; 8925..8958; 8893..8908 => -0.1 Angstrom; 0.504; 0.508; 0.507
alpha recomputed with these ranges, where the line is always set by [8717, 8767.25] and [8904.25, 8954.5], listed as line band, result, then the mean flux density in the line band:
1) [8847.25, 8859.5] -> 0.0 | 0.505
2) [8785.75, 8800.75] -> 0.1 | 0.5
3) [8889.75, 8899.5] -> 0.0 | 0.51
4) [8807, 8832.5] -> 0.7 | 0.493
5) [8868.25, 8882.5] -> 0.3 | 0.495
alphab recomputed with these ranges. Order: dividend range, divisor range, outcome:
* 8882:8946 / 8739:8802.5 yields 1.04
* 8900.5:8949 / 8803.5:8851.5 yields 1.05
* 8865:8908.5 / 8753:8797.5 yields 1.02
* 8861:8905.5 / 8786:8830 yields 1.04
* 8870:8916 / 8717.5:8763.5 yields 1.05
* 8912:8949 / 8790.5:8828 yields 1.07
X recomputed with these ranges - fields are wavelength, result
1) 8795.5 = 0.4864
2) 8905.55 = 0.5219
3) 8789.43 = 0.512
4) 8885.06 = 0.5188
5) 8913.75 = 0.5027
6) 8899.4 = 0.4991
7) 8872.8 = 0.4899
